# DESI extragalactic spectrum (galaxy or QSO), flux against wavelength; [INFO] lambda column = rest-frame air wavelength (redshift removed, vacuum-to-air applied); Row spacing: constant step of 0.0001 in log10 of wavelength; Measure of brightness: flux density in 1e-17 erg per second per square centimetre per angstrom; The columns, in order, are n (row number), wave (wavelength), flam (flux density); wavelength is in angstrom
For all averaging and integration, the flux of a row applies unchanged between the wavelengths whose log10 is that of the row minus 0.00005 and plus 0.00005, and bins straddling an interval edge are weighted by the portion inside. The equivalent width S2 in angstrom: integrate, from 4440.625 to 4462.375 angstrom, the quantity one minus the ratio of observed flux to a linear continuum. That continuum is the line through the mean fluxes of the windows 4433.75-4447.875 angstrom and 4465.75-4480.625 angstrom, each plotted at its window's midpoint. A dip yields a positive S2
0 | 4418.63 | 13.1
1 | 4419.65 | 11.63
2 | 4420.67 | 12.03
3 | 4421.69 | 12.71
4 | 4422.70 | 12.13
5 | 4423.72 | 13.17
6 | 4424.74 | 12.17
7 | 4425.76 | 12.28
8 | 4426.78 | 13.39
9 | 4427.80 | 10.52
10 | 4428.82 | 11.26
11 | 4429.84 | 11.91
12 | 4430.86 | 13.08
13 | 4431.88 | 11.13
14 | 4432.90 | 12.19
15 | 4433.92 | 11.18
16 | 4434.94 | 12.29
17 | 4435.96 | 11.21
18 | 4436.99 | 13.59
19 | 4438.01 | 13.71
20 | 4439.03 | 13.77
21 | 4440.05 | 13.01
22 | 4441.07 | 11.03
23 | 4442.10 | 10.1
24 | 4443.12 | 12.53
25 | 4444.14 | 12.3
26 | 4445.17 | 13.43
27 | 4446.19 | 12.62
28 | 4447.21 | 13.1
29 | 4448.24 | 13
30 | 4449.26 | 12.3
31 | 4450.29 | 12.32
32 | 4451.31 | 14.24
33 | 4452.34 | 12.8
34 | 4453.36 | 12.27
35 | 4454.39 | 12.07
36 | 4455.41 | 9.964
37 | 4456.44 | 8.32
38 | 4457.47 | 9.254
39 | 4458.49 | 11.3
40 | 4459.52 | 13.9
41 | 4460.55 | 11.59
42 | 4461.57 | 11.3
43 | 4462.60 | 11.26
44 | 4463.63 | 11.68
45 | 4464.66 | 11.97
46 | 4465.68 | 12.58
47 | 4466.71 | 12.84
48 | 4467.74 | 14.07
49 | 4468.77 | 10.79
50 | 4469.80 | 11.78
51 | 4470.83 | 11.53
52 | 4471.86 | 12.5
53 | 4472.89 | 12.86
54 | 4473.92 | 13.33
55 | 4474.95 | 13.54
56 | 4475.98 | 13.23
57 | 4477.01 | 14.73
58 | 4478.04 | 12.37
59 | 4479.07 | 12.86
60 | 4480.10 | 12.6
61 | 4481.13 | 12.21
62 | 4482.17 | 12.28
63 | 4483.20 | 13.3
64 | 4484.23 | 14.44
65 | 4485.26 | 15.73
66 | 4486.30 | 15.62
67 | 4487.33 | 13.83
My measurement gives 1.2 angstrom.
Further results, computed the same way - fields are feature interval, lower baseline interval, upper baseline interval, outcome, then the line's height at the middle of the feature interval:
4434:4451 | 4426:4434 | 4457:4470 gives -0.9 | 11.9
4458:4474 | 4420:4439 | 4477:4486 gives 1.1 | 13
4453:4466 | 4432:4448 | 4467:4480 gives 1.3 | 12.6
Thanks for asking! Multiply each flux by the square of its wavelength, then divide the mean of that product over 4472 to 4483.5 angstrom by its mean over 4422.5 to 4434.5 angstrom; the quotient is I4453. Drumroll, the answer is 1.11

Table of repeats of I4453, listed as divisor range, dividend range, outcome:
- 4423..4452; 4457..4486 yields 1.03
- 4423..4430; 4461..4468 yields 1.02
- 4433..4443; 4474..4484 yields 1.09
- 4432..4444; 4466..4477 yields 1.06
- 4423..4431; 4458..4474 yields 1.02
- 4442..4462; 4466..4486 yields 1.10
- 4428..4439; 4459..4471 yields 1.01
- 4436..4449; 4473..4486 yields 1.08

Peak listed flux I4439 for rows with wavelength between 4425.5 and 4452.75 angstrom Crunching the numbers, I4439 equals 14.24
